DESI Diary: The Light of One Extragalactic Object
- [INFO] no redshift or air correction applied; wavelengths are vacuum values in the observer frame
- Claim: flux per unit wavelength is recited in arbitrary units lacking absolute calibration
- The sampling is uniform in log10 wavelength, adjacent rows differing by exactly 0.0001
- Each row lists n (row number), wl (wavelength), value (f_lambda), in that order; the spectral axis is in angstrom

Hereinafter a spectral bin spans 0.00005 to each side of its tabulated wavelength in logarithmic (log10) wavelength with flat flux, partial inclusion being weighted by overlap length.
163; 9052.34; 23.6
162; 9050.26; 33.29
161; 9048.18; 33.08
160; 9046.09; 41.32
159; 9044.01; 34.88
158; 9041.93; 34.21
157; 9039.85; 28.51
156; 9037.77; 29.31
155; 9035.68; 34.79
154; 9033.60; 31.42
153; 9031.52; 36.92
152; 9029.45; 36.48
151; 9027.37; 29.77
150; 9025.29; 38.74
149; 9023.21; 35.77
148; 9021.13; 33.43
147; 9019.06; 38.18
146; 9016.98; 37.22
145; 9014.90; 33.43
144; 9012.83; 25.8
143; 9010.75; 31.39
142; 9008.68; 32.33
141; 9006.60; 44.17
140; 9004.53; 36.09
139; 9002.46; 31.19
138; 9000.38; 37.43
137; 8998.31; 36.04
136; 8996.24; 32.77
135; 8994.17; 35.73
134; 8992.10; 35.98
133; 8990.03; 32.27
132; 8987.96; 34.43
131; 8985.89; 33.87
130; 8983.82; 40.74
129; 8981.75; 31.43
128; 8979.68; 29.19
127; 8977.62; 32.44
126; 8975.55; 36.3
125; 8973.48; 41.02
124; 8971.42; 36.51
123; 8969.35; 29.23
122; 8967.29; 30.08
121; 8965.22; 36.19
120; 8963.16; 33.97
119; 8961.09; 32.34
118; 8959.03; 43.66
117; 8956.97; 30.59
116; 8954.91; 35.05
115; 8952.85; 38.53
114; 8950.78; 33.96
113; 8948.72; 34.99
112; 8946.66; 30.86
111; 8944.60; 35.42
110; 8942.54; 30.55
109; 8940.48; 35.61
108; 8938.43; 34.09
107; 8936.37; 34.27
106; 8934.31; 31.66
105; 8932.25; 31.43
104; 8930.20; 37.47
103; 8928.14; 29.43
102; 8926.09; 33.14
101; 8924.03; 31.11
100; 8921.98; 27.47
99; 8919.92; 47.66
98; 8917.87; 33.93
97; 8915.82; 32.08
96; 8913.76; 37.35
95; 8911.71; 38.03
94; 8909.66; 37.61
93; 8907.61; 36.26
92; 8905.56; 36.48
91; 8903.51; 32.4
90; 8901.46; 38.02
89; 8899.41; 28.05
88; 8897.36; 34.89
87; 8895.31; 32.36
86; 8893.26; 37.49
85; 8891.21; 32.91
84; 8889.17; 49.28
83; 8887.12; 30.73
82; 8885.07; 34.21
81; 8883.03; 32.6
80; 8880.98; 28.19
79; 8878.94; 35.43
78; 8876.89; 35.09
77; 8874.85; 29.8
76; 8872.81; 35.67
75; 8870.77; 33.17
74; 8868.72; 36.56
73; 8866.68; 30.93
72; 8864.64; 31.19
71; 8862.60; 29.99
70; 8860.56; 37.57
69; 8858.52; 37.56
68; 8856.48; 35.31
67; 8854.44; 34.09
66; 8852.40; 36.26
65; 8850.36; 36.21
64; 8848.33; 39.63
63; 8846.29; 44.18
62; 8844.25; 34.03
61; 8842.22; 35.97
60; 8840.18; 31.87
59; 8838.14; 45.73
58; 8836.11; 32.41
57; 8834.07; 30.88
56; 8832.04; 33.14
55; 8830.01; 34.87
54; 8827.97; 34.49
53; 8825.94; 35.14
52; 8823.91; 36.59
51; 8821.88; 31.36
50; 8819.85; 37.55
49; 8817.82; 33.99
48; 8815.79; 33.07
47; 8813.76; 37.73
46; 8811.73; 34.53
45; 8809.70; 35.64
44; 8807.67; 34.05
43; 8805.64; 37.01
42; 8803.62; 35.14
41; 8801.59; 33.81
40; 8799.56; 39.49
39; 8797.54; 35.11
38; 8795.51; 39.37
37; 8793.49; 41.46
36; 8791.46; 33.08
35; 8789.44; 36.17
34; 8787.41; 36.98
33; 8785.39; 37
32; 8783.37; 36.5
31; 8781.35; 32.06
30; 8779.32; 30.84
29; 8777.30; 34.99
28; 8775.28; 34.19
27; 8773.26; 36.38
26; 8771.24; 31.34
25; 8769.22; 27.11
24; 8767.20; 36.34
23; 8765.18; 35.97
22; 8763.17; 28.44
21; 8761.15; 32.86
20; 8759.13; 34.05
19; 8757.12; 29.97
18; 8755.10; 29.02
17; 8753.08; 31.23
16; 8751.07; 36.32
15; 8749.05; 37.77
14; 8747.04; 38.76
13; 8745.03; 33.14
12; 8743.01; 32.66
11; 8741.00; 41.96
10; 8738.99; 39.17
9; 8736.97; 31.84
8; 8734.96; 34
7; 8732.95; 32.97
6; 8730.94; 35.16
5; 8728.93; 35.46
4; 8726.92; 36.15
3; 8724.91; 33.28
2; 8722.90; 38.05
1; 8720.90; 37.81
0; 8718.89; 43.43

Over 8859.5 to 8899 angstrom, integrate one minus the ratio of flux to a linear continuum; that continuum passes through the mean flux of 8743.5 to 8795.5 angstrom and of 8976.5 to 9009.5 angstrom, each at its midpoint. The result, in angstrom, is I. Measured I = 0.51 angstrom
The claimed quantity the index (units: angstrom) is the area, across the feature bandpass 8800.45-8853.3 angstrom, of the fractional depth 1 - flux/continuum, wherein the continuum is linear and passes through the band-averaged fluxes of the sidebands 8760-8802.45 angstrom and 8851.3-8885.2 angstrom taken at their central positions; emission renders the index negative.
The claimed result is -2.15 angstrom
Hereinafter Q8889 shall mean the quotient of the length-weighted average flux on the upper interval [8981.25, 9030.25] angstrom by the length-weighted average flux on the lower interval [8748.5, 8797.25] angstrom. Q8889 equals 1.02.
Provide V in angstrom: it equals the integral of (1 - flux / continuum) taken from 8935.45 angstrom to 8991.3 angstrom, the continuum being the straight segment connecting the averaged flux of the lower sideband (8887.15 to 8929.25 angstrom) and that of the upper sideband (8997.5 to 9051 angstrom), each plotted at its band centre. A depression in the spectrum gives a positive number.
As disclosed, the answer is 0.7 angstrom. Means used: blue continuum 35.2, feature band 34.4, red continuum 34.4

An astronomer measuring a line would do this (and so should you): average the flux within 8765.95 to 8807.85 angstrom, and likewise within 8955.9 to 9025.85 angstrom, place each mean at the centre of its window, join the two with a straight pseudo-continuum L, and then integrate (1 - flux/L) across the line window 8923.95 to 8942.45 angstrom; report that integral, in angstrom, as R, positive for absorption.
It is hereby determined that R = 0.9 angstrom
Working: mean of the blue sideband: 35.2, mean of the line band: 33.1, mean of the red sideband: 34.7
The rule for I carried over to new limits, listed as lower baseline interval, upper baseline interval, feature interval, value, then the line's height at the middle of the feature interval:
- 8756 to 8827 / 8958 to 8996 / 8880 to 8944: 0.5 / 34.7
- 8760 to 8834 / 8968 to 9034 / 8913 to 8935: 0.5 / 34.7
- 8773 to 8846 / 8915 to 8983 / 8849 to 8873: 0.2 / 34.9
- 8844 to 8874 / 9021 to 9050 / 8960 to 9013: 0.3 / 34.5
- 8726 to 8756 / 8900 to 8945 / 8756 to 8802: 0.6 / 34.9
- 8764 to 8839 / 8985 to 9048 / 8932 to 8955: 0.5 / 34.7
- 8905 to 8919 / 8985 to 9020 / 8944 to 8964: 0.2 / 35.4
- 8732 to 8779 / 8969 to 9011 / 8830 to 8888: -0.4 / 34.4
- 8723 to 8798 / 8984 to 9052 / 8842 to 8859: -1.3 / 34.5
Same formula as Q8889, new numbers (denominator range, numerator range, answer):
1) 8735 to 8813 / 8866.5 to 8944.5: 0.99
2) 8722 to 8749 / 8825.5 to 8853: 1.01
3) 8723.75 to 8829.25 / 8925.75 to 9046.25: 0.98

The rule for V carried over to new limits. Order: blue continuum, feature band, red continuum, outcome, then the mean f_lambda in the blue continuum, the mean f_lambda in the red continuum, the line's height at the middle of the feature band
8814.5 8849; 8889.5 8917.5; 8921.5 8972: -0.8 angstrom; 35.6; 33.5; 34.3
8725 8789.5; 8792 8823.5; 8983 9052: -1.5 angstrom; 34.2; 34.4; 34.3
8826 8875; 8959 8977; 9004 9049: -0.2 angstrom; 35.2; 34.4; 34.7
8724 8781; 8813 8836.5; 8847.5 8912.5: 0.1 angstrom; 34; 34.8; 34.4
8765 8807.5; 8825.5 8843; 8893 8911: 0.1 angstrom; 35.2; 34.8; 35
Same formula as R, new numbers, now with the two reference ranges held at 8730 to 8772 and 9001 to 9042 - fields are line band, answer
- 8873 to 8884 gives 0.5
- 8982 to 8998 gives -0.5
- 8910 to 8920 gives -0.9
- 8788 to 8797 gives -0.9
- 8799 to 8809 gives -0.6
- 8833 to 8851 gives -1.5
